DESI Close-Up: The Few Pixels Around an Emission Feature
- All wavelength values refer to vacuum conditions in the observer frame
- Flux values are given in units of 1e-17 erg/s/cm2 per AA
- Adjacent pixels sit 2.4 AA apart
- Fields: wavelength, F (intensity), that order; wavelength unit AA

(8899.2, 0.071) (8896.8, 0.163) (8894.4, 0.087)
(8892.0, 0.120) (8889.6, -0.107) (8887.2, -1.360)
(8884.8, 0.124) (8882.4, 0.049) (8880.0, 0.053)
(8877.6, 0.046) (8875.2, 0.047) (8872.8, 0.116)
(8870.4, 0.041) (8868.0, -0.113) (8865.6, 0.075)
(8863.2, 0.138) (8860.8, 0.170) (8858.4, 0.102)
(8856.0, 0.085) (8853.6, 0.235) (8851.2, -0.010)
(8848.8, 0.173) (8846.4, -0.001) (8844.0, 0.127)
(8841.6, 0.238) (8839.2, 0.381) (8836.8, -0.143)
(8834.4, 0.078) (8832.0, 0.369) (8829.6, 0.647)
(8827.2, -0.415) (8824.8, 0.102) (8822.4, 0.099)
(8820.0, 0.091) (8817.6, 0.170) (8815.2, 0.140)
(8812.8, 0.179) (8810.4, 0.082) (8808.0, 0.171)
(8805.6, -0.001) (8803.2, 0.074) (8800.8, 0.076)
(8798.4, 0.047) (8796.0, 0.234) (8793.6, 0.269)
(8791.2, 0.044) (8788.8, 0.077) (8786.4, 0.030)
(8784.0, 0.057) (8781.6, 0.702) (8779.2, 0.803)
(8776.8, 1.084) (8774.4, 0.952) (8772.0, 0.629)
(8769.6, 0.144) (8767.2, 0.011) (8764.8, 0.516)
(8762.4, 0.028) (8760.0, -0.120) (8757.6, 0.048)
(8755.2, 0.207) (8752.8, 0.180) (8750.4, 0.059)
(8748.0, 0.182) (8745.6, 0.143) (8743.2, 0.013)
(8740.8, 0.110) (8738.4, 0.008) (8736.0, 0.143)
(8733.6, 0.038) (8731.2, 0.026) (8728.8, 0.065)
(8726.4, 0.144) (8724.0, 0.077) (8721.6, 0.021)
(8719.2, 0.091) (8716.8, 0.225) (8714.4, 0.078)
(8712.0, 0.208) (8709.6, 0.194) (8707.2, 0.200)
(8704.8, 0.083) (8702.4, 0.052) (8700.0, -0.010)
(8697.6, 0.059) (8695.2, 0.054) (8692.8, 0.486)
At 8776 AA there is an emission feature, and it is [O III]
